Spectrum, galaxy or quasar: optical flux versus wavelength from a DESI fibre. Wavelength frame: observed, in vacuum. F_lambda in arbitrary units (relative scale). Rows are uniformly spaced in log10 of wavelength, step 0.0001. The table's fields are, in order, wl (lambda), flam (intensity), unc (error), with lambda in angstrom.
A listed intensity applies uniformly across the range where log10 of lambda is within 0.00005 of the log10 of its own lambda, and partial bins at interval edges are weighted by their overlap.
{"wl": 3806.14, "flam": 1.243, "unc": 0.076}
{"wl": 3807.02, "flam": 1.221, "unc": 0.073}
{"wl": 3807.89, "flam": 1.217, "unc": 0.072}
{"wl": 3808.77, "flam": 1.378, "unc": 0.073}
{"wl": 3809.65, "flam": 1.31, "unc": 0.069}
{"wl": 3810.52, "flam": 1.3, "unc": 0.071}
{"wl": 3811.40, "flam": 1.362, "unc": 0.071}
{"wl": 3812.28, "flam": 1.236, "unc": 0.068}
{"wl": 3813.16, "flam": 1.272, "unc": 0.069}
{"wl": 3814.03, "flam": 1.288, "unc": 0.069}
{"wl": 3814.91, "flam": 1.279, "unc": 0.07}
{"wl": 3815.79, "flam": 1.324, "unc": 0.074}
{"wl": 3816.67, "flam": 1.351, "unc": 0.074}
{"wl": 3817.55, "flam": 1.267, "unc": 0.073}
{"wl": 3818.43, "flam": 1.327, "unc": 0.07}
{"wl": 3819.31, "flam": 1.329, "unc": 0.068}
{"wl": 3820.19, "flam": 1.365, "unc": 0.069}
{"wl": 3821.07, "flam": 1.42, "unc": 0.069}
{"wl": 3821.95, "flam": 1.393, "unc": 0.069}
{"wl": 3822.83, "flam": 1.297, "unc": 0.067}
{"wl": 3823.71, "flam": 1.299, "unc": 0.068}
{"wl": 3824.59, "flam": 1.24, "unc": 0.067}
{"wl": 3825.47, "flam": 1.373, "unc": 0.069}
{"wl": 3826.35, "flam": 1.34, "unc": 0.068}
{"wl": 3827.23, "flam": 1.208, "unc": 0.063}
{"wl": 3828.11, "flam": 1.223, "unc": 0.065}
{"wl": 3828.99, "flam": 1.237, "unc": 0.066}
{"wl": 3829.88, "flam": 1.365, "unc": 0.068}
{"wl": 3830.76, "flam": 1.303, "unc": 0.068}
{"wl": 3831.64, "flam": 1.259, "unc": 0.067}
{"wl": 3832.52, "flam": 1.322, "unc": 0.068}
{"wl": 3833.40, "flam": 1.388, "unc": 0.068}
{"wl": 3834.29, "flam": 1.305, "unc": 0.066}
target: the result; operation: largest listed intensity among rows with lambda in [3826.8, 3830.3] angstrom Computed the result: 1.365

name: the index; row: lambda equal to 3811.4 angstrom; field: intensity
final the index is 1.362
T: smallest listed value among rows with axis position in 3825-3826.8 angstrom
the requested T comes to 1.34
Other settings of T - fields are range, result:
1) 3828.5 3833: 1.237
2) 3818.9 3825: 1.24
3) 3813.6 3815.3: 1.279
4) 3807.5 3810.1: 1.217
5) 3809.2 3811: 1.3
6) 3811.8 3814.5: 1.236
